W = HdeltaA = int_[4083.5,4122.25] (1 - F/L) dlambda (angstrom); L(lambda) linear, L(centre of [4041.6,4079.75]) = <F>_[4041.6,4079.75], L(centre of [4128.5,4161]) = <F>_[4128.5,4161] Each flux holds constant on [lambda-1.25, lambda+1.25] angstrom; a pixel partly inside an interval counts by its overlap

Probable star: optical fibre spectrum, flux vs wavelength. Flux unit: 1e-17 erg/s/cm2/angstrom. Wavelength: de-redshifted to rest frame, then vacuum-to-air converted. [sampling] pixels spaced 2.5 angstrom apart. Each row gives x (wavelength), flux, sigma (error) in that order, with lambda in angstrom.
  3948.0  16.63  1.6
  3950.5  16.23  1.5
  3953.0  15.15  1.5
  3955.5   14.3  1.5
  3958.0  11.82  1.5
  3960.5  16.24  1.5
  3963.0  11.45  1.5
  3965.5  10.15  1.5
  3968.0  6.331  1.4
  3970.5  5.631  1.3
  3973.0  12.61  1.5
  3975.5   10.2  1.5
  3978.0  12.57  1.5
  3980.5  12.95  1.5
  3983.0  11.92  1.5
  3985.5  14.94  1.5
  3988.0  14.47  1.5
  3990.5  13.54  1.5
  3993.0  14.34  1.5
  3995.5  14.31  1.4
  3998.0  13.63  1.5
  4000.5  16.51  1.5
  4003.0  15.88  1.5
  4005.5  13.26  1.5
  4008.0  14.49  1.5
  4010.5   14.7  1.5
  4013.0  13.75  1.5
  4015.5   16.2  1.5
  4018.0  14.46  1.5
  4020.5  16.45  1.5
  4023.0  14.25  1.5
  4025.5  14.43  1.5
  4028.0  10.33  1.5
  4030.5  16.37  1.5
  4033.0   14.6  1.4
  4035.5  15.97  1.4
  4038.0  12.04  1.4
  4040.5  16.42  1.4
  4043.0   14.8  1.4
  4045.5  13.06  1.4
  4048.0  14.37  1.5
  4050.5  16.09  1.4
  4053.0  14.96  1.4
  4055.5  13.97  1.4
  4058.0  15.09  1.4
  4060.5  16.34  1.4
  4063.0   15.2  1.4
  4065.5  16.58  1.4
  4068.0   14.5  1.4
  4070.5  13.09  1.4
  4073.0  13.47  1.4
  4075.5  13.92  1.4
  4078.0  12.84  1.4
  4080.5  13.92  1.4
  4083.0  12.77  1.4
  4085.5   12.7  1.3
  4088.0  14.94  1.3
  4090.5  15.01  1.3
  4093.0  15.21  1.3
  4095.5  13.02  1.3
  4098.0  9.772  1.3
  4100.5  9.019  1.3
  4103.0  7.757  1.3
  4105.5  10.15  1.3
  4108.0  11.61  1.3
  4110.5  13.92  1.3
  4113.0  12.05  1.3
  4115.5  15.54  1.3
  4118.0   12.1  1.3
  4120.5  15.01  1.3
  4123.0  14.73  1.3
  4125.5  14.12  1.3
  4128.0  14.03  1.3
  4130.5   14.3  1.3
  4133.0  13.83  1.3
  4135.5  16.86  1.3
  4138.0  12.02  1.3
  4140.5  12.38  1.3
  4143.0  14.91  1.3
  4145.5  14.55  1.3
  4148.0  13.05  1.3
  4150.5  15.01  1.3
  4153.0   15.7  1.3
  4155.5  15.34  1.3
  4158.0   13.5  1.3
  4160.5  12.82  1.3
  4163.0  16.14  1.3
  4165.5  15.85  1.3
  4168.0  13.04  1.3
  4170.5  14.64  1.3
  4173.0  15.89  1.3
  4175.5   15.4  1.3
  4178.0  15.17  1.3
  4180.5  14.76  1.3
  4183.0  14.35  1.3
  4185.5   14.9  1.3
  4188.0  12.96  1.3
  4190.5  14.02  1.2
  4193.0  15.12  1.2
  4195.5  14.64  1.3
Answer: 4.9 angstrom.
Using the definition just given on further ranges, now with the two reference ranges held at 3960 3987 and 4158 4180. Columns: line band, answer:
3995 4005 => -2.8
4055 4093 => -3.7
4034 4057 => -3.8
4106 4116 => 0.6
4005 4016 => -2.3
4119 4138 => -0.6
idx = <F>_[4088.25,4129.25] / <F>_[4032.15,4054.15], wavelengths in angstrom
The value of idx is 0.87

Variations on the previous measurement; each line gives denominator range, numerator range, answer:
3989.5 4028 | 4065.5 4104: 0.89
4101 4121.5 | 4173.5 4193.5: 1.21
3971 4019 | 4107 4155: 1.02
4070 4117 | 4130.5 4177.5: 1.15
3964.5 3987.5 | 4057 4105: 1.22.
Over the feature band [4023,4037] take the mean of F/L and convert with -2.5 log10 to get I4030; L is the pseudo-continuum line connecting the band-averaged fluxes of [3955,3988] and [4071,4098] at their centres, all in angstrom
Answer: -0.132 mag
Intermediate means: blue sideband 11.7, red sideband 13.6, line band 14.3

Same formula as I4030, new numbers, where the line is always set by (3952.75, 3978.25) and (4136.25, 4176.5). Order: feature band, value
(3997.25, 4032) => -0.206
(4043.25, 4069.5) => -0.172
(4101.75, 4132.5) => 0.067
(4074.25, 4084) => -0.018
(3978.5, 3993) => -0.167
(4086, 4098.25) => -0.039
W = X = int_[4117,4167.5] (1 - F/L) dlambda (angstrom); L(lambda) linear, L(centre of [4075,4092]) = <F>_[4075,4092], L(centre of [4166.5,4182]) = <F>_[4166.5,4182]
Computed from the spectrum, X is 0.5 angstrom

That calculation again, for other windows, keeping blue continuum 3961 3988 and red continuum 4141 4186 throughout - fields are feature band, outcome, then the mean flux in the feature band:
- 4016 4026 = -2.48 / 15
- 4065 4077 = -1.08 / 14.1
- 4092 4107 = 3.03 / 10.8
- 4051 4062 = -2.13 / 15.2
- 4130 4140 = 0.03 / 14.1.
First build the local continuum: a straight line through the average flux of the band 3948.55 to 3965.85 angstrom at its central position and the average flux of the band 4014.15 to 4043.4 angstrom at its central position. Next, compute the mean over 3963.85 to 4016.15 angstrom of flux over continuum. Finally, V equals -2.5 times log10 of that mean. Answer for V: 0.110 mag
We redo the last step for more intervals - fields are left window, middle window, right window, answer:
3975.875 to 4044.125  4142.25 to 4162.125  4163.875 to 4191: 0.018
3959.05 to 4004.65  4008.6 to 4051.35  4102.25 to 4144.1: -0.136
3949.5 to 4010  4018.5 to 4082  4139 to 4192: -0.072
